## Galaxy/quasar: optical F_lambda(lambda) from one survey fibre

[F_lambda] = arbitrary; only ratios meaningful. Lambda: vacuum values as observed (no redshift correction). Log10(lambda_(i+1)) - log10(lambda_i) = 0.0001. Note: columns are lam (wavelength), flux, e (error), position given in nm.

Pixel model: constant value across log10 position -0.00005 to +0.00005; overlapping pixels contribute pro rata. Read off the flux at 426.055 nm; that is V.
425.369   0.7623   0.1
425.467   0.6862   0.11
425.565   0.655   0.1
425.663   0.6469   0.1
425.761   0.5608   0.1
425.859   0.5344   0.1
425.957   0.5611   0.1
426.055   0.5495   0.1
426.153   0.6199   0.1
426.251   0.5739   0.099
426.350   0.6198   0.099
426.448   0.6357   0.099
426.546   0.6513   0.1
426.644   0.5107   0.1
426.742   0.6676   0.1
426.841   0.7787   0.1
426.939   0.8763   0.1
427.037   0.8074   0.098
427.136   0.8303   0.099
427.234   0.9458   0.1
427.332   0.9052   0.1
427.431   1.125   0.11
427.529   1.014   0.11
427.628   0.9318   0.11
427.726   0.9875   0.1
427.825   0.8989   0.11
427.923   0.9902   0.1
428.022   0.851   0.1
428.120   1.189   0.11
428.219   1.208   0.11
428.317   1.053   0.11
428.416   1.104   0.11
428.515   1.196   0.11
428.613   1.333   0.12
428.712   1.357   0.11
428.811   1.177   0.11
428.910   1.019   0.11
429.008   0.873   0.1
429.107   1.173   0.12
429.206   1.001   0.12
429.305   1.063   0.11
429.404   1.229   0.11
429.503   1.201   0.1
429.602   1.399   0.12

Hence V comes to 0.5495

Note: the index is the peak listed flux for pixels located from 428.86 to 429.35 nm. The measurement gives 1.173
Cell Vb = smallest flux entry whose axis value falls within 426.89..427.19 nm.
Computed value 0.8074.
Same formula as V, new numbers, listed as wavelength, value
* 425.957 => 0.5611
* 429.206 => 1.001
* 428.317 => 1.053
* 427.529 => 1.014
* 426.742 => 0.6676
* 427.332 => 0.9052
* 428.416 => 1.104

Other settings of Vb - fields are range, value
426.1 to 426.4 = 0.5739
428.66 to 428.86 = 1.177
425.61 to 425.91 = 0.5344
